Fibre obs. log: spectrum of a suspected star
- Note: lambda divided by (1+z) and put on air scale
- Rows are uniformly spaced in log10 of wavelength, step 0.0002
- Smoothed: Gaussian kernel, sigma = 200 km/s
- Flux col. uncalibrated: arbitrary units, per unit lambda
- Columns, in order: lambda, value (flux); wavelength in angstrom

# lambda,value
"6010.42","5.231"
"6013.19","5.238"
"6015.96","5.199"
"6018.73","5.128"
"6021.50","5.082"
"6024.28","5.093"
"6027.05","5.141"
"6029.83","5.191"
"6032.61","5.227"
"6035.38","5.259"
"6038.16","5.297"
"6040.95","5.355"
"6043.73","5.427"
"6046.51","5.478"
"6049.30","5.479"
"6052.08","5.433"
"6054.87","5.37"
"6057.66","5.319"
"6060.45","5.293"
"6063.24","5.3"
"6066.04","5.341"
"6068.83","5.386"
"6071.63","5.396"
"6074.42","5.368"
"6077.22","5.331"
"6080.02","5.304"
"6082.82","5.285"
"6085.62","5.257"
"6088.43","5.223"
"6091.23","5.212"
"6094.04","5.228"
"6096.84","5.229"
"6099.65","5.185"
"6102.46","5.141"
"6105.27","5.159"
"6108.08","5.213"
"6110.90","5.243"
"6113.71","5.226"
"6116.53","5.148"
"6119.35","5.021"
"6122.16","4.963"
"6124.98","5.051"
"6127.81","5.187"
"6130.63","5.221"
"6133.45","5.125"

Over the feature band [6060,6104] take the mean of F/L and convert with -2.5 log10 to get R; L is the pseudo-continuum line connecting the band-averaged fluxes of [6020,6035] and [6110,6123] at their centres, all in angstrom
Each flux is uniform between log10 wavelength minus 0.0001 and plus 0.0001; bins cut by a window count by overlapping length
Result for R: -0.03 mag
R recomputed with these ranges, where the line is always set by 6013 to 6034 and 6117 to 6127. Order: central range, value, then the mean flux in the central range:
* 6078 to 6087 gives -0.042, 5.29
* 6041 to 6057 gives -0.062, 5.43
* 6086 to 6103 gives -0.030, 5.21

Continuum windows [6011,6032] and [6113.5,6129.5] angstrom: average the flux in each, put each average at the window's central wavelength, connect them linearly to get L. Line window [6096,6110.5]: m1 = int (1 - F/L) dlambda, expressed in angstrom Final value -0.2 angstrom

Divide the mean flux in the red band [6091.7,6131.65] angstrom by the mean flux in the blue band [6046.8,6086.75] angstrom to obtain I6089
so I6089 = 1.0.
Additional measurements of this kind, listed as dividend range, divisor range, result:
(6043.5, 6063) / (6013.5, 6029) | 1.05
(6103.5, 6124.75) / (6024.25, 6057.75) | 0.96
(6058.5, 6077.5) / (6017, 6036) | 1.04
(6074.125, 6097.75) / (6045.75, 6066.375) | 0.98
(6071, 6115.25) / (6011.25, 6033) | 1.02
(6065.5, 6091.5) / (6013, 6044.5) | 1.02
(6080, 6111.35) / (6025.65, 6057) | 0.98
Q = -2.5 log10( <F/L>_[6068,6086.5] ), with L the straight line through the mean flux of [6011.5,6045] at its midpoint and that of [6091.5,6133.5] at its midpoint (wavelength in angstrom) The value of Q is -0.03 mag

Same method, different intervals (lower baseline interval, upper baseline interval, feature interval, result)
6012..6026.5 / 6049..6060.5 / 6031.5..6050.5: -0.01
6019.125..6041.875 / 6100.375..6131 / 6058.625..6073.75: -0.04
